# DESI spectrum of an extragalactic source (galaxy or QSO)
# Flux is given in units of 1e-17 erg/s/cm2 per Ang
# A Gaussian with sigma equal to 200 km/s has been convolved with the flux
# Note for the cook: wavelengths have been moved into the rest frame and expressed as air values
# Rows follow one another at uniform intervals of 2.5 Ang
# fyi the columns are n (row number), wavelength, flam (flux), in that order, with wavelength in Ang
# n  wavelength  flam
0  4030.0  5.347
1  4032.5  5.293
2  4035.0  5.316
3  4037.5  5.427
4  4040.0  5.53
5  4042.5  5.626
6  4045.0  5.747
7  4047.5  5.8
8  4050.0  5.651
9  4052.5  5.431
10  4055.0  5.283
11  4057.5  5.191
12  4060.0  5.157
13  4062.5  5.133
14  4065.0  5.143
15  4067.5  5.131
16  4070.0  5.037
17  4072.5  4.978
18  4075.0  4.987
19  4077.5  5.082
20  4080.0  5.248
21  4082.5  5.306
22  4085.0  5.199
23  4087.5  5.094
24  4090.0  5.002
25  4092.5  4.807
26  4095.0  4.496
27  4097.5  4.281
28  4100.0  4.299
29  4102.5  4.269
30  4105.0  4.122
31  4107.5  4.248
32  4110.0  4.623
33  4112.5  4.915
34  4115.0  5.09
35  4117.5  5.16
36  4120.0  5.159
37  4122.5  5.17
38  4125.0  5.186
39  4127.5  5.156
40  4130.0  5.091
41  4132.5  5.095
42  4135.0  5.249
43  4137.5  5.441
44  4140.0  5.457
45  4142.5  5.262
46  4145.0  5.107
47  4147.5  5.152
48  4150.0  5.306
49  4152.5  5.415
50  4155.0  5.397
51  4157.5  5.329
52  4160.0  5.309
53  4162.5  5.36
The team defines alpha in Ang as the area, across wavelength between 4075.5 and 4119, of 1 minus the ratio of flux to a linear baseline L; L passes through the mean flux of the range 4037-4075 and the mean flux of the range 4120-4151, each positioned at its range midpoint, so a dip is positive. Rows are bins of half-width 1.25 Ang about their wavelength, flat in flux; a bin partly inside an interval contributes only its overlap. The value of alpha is 4.1 Ang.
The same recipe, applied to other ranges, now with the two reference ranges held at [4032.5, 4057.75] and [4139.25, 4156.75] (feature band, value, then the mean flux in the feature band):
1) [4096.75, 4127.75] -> 3.62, 4.74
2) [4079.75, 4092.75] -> 0.71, 5.12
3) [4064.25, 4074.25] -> 0.71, 5.06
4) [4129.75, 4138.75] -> 0.15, 5.23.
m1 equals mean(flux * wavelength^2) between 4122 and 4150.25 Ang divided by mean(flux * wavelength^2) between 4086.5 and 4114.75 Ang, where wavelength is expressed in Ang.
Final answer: 1.16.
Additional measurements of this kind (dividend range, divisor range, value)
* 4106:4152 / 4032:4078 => 1.00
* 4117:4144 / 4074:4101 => 1.09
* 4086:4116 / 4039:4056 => 0.85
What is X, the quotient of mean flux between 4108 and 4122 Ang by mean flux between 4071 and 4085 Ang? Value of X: 0.97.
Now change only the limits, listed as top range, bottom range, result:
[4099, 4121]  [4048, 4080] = 0.89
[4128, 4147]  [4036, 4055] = 0.94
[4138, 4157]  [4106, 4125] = 1.08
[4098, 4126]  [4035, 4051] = 0.84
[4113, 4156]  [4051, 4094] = 1.02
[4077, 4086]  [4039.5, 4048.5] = 0.92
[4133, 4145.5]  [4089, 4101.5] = 1.16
